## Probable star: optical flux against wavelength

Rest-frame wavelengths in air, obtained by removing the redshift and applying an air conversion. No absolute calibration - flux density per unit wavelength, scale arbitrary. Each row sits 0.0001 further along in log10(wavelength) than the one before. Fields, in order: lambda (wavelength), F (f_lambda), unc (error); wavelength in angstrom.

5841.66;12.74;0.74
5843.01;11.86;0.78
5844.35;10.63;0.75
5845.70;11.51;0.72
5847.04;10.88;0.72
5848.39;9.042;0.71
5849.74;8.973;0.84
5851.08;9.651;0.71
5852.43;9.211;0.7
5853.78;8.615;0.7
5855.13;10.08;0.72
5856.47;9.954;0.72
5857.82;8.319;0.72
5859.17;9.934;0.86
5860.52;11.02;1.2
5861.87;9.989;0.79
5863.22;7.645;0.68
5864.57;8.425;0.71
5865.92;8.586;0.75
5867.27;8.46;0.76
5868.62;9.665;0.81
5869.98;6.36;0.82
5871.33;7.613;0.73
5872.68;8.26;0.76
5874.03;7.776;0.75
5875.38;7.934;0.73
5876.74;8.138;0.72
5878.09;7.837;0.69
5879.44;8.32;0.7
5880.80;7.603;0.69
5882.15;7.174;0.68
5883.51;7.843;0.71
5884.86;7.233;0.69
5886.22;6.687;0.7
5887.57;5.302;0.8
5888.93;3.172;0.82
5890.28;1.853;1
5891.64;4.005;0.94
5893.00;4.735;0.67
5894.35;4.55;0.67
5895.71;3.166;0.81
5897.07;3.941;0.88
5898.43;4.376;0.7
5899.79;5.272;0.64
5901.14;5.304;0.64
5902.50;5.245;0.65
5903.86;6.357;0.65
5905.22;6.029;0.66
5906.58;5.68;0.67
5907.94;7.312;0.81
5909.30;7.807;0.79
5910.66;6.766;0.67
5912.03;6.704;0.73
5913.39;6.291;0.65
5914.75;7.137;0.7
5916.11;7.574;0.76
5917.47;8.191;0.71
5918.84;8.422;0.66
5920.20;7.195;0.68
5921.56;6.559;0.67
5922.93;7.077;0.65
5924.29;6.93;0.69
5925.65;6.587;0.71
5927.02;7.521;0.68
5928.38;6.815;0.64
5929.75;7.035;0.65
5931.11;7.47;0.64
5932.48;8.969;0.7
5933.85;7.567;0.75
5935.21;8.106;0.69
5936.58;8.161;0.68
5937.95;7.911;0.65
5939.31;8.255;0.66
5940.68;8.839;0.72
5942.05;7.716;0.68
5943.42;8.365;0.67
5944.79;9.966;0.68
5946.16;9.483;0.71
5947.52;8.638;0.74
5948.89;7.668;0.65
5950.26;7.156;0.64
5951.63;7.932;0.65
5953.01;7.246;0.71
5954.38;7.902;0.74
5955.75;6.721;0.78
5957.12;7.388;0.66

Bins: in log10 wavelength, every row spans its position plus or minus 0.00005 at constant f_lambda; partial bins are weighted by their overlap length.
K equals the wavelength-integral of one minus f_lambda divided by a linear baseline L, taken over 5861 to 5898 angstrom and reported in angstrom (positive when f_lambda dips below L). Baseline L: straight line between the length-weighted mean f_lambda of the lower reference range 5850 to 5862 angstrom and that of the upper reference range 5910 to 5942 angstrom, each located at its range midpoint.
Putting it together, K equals 9.1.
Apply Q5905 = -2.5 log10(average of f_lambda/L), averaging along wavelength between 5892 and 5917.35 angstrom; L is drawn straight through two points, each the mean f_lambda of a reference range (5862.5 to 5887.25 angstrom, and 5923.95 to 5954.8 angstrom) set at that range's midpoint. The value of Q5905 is 0.328 mag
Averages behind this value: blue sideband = 7.83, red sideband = 7.93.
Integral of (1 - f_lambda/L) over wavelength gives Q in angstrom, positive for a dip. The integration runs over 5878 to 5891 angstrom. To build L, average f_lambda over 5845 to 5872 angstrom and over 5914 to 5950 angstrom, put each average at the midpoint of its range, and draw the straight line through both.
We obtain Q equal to 3.74 angstrom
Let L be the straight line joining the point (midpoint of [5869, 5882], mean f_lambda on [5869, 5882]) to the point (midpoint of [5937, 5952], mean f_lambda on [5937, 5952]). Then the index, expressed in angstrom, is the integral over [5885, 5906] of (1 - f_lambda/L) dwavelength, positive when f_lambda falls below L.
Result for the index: 8.49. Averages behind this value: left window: 7.78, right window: 8.37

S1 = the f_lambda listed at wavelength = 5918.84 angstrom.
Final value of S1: 8.422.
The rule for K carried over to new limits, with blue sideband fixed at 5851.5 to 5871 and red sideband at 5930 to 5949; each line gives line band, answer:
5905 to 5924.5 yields 3.39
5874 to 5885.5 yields 1.41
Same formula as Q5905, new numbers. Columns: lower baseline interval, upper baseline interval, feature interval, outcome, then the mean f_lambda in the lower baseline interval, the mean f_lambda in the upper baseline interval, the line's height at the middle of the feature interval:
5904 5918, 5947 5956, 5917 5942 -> -0.06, 6.91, 7.63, 7.24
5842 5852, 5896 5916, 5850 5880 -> 0.04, 10.4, 6.01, 9.07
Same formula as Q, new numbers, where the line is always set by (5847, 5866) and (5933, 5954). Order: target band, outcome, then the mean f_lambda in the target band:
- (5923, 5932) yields 1.4 angstrom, 7.11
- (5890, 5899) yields 5.0 angstrom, 3.88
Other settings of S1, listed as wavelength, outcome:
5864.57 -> 8.425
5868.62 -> 9.665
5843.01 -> 11.86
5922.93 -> 7.077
